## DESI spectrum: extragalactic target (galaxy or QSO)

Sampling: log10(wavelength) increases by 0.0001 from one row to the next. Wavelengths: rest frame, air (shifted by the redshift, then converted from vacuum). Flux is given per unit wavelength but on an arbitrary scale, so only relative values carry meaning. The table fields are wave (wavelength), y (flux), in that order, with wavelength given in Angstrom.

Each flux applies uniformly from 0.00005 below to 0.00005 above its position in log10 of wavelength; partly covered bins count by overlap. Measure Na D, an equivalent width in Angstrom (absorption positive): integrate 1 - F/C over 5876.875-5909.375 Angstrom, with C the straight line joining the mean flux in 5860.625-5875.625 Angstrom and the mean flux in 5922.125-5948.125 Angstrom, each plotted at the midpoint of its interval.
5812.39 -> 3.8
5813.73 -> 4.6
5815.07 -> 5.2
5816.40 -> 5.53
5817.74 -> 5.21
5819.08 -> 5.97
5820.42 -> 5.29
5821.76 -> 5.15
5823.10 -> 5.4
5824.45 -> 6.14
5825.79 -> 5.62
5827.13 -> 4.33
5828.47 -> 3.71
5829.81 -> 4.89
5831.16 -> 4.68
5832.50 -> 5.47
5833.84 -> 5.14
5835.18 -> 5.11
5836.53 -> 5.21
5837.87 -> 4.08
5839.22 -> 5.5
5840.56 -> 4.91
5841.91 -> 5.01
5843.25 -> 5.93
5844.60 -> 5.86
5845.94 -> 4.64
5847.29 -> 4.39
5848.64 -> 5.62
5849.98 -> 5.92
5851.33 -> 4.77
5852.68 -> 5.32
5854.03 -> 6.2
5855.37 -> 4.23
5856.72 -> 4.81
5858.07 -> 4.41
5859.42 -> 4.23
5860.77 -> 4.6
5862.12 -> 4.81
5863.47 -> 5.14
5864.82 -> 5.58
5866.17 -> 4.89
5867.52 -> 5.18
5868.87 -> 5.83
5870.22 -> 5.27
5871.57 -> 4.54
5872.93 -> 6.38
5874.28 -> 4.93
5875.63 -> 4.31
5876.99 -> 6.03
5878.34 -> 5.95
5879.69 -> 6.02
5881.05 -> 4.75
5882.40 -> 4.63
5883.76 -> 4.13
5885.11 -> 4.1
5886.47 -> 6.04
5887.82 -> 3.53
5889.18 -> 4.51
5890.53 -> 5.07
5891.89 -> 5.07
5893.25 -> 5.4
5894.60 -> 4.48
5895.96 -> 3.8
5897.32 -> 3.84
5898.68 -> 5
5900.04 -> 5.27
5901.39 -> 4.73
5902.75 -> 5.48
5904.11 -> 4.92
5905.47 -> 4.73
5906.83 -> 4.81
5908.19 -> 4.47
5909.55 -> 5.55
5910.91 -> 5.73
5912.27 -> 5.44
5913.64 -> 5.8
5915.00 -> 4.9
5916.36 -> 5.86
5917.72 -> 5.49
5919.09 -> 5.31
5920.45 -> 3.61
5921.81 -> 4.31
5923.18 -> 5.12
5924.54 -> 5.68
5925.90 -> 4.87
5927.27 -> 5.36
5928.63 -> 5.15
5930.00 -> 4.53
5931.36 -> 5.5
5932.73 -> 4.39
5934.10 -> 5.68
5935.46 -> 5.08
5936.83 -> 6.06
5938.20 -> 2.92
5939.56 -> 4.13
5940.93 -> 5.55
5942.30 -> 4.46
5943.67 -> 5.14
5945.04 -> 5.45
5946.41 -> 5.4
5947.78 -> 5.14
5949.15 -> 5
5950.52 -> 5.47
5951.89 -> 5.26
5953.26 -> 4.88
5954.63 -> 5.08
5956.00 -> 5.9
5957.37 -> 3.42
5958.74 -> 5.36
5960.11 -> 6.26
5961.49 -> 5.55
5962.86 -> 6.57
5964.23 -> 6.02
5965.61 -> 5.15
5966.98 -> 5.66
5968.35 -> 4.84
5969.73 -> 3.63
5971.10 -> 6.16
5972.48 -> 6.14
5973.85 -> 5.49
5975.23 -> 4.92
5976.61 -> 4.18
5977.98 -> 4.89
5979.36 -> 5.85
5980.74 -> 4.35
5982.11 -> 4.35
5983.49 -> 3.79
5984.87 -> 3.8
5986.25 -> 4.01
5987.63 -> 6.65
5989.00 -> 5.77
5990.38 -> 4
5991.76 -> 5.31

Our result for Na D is 1.7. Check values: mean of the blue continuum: 5.18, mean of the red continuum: 5.02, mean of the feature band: 4.86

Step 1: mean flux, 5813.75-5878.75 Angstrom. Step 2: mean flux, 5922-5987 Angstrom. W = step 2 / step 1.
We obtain 0.98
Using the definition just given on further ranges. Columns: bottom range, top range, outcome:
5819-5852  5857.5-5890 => 0.97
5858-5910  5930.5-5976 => 1.05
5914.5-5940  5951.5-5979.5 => 1.07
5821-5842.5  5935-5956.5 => 1.01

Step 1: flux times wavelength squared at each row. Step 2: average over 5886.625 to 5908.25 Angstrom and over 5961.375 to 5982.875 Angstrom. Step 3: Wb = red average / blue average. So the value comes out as 1.1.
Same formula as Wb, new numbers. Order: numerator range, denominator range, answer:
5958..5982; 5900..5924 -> 1.07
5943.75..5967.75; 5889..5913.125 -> 1.11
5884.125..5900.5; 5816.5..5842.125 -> 0.93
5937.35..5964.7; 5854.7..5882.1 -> 1.04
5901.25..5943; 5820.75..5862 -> 1.02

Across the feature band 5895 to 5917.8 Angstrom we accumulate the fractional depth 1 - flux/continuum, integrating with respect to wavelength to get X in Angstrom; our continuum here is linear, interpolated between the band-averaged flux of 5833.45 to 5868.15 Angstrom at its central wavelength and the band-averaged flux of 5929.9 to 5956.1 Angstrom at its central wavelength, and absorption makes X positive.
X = 0.1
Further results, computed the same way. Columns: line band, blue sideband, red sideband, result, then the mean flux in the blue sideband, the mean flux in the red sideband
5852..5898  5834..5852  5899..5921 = 1.8 Angstrom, 5.15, 5.14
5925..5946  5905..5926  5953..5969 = 1.1 Angstrom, 5.12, 5.41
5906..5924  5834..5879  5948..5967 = 0.6 Angstrom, 5.14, 5.38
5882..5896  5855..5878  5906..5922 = 1.2 Angstrom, 5.03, 5.13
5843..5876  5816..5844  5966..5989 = 0.0 Angstrom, 5.15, 4.95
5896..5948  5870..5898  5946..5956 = 0.7 Angstrom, 4.89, 5.22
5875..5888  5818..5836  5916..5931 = 0.2 Angstrom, 5.15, 5.02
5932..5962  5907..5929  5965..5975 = 0.9 Angstrom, 5.16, 5.28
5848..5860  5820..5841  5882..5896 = -0.4 Angstrom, 5.04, 4.65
